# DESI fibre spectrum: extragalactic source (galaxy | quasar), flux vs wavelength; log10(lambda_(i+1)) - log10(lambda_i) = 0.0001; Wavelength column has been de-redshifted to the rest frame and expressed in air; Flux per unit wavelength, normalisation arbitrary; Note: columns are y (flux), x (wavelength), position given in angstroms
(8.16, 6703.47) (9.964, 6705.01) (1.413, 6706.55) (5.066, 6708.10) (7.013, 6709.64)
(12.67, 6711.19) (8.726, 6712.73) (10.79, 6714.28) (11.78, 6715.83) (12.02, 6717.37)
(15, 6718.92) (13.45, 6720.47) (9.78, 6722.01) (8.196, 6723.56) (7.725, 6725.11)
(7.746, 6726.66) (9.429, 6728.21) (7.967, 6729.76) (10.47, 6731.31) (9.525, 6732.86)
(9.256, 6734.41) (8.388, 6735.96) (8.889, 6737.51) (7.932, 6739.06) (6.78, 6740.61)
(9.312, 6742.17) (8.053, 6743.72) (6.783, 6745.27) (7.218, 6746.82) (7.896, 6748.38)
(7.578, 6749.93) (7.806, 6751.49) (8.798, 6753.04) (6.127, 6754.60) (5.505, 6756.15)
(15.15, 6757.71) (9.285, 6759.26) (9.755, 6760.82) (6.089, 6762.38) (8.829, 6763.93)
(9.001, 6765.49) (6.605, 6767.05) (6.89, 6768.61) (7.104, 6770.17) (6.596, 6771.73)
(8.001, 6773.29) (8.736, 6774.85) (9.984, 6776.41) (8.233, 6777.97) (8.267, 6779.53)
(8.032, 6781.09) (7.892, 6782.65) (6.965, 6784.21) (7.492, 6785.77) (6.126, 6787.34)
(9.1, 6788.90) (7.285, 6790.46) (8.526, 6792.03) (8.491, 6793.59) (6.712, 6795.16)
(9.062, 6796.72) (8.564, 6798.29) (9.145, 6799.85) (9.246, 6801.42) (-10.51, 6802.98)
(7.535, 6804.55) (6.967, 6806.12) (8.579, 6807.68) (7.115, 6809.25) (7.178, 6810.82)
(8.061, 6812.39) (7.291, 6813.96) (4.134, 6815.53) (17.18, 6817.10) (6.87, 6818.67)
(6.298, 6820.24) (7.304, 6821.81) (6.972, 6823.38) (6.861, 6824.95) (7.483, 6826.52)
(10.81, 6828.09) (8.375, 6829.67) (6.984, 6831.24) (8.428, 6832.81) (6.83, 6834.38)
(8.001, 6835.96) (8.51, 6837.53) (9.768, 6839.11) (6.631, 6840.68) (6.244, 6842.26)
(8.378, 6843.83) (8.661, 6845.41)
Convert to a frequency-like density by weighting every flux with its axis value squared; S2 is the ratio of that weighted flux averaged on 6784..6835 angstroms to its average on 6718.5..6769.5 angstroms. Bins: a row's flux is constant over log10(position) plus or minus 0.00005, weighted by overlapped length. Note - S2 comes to 0.87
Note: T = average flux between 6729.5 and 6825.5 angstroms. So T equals 7.79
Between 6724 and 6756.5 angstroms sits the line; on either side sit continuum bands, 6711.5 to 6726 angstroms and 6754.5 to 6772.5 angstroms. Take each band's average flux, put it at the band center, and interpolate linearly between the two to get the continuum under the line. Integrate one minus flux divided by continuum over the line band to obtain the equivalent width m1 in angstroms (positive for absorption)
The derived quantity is 5.0 angstroms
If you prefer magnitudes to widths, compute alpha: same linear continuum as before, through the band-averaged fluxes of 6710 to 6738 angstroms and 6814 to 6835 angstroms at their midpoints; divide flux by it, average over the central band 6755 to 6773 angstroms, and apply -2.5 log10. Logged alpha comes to 0.13 mag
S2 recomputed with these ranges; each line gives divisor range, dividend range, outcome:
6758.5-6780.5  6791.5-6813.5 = 0.84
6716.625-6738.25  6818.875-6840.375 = 0.82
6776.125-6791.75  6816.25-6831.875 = 1.09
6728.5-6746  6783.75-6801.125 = 0.96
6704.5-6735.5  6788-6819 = 0.80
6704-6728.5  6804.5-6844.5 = 0.86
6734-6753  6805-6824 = 1.00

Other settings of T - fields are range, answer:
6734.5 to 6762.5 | 8.26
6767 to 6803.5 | 7.33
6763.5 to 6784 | 7.97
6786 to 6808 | 6.75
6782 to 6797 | 7.72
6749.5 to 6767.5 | 8.42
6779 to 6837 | 7.45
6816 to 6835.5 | 8.29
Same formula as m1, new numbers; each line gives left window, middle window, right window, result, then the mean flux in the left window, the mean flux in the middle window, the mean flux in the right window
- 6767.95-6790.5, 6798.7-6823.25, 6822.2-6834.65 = 3.1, 7.8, 6.86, 7.87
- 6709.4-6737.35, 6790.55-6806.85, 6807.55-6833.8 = 4.0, 10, 6.41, 7.97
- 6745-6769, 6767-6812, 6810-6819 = 5.9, 8.13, 7.25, 8.52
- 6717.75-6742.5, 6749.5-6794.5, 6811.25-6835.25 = 3.5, 9.4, 8.08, 7.98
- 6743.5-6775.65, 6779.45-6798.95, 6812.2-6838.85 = 0.4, 7.99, 7.87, 8.06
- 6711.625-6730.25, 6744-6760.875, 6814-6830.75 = 2.3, 10.3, 8.29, 8.17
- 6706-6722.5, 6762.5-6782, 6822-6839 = 2.1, 9.91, 7.96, 7.98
